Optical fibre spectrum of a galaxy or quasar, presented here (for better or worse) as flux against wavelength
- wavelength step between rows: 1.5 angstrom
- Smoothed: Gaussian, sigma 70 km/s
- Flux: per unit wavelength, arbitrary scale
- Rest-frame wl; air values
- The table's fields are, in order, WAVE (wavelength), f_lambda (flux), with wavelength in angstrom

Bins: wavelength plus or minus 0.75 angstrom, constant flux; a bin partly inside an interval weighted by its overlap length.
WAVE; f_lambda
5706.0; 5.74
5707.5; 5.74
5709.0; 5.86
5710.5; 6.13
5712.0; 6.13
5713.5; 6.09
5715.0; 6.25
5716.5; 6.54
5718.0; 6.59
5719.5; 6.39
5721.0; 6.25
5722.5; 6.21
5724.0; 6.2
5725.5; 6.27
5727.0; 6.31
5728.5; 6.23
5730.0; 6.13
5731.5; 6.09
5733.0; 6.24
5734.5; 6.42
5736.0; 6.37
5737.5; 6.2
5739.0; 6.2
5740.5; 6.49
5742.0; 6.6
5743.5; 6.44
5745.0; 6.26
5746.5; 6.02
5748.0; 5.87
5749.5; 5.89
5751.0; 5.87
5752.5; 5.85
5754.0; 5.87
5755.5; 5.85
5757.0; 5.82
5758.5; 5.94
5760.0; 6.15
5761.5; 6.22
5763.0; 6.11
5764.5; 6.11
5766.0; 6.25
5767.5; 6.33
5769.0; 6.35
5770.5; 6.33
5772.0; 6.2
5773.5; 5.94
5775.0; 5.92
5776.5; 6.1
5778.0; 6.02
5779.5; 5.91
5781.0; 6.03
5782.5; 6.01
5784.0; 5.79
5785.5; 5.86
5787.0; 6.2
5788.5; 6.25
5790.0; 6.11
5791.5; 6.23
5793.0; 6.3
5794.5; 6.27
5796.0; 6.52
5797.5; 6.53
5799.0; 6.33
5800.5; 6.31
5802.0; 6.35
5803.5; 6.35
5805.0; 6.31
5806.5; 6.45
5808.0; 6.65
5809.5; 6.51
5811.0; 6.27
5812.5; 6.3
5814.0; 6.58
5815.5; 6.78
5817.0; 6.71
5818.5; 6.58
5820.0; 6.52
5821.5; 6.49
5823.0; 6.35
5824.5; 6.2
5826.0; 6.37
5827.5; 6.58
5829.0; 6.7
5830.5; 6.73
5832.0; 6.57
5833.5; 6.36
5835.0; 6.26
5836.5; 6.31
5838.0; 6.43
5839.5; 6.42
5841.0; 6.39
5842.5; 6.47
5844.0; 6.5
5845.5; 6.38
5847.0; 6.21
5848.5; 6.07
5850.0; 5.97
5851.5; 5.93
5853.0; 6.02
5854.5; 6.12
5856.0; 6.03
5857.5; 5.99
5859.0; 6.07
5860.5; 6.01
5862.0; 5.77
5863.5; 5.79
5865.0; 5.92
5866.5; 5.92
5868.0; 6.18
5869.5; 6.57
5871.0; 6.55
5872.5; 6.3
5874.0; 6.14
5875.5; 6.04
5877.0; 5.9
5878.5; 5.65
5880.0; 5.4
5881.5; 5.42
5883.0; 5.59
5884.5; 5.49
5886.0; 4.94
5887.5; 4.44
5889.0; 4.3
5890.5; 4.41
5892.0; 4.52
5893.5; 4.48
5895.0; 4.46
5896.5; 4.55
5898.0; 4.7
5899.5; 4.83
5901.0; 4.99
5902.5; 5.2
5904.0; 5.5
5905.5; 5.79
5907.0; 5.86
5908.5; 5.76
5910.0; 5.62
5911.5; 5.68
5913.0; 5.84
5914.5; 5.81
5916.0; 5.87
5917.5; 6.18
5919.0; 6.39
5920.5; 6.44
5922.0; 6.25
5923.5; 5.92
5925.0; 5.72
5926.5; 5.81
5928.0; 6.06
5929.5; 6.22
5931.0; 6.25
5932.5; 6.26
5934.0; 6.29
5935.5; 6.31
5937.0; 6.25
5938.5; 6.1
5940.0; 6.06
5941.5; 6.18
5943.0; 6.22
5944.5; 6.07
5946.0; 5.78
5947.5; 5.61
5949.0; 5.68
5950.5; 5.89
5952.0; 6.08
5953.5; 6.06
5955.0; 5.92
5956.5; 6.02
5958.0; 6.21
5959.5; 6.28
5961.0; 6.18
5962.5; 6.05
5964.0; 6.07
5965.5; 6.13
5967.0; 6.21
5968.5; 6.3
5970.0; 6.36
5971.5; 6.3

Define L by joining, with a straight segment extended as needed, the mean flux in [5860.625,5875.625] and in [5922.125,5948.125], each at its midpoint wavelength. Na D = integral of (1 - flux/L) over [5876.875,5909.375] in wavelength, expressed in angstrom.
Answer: 5.4 angstrom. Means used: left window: 6.12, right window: 6.07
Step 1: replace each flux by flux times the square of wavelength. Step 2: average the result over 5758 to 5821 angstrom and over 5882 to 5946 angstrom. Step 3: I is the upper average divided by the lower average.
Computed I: 0.9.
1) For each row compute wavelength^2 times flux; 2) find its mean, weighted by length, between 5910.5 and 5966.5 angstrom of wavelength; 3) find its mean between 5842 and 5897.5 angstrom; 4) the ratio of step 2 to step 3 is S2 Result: 1.09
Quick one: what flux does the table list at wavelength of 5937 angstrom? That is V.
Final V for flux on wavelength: 6.25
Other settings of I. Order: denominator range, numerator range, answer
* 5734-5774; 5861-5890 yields 0.97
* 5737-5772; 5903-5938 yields 1.04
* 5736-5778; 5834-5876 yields 1.04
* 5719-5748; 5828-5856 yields 1.05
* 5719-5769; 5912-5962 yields 1.05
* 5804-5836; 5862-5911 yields 0.85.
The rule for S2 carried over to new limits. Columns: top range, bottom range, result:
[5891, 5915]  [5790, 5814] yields 0.85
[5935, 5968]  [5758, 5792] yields 1.05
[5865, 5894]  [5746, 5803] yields 0.93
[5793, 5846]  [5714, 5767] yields 1.07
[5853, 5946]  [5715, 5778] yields 0.98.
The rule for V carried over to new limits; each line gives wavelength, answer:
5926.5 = 5.81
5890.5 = 4.41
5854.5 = 6.12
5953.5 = 6.06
